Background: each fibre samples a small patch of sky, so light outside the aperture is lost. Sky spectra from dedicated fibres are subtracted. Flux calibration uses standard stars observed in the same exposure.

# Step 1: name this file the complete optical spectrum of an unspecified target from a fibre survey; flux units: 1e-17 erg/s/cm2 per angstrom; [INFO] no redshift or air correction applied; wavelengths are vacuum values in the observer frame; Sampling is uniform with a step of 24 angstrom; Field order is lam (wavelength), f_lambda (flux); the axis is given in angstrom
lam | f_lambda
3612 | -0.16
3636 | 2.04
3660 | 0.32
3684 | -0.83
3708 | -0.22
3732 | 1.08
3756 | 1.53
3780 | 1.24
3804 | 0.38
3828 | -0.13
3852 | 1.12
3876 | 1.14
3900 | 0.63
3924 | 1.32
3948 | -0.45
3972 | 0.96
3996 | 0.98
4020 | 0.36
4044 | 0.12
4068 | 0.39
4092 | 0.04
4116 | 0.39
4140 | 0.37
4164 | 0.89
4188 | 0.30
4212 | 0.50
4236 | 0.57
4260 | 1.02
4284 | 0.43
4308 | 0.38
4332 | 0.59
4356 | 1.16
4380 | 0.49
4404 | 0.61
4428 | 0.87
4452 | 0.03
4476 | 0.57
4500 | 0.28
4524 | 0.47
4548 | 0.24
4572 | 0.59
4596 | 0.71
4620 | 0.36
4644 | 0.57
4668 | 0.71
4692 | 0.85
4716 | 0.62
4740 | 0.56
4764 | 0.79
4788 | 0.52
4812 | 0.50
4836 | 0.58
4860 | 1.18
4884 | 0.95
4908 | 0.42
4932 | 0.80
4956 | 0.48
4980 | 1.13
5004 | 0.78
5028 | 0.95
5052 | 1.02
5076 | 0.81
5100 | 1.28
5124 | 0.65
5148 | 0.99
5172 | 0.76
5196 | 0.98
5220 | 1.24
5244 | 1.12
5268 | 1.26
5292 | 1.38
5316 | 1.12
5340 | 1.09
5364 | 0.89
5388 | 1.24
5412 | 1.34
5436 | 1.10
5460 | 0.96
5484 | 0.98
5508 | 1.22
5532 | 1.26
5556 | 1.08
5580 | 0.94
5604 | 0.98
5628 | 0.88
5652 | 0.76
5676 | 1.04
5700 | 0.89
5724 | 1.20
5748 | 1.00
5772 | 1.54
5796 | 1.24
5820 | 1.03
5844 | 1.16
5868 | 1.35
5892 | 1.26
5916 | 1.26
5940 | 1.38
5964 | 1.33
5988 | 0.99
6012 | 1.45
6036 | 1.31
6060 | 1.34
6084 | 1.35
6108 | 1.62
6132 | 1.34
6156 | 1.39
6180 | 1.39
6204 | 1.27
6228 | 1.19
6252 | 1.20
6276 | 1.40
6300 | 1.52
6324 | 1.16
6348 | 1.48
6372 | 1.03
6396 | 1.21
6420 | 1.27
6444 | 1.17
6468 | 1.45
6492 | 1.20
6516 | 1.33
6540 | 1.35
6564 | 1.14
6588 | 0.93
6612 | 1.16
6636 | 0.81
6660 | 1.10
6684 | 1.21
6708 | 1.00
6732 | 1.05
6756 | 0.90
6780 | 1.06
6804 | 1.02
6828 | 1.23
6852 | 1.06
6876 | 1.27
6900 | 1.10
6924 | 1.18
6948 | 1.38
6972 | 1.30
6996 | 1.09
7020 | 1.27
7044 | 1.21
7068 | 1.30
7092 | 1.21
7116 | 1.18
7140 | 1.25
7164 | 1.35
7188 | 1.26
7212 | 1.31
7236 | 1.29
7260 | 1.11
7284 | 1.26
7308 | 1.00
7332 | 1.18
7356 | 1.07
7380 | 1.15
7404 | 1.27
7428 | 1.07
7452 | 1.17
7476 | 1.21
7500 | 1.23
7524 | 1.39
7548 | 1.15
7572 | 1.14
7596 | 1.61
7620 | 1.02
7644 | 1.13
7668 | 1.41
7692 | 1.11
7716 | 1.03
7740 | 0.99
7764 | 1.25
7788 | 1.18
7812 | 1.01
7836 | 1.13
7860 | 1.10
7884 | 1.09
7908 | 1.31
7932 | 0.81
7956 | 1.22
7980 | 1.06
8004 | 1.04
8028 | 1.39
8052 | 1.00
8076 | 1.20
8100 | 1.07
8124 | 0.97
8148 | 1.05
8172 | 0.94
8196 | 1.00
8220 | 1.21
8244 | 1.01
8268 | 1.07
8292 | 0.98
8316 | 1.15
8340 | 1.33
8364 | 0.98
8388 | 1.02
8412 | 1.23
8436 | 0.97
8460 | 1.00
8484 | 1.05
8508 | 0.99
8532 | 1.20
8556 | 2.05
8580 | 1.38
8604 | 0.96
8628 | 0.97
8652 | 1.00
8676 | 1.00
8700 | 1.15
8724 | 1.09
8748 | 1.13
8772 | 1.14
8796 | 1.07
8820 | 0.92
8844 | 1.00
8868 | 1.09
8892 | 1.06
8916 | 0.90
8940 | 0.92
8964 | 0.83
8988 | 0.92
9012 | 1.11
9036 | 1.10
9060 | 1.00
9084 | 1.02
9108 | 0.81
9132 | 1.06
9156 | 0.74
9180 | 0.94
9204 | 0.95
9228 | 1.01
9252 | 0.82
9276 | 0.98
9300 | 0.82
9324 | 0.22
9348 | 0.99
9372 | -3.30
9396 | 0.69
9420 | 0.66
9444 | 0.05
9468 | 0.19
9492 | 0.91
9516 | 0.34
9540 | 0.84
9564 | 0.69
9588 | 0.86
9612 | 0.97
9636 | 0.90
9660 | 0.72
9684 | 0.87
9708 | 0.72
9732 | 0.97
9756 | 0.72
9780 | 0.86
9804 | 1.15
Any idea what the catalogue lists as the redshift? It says 0.304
